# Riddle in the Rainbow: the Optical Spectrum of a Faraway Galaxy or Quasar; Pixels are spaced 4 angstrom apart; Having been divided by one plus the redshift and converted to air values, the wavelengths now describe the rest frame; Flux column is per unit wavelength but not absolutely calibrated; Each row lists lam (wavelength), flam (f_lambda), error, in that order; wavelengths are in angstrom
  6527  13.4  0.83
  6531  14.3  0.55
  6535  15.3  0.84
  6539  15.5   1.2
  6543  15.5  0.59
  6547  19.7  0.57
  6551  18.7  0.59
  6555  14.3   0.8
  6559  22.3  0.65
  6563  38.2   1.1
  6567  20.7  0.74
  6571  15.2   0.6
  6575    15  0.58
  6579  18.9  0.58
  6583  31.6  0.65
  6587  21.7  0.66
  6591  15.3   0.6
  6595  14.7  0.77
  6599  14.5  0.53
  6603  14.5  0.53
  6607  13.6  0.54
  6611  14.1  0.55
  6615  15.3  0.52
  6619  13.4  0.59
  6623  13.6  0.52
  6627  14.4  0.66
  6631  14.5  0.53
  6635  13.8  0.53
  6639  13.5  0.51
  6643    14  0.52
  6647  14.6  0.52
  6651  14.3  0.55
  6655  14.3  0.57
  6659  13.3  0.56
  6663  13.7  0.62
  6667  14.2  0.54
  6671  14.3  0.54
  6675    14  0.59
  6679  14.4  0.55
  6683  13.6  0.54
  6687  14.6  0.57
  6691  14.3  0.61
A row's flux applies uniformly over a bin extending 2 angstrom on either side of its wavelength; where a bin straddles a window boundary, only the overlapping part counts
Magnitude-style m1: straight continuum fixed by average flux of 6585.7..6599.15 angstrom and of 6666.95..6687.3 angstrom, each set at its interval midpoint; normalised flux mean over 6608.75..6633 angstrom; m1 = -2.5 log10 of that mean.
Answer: 0.11 mag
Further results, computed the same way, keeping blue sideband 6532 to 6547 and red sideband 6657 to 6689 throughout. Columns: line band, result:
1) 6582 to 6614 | -0.13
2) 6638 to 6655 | 0.02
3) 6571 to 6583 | -0.24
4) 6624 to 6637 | 0.03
